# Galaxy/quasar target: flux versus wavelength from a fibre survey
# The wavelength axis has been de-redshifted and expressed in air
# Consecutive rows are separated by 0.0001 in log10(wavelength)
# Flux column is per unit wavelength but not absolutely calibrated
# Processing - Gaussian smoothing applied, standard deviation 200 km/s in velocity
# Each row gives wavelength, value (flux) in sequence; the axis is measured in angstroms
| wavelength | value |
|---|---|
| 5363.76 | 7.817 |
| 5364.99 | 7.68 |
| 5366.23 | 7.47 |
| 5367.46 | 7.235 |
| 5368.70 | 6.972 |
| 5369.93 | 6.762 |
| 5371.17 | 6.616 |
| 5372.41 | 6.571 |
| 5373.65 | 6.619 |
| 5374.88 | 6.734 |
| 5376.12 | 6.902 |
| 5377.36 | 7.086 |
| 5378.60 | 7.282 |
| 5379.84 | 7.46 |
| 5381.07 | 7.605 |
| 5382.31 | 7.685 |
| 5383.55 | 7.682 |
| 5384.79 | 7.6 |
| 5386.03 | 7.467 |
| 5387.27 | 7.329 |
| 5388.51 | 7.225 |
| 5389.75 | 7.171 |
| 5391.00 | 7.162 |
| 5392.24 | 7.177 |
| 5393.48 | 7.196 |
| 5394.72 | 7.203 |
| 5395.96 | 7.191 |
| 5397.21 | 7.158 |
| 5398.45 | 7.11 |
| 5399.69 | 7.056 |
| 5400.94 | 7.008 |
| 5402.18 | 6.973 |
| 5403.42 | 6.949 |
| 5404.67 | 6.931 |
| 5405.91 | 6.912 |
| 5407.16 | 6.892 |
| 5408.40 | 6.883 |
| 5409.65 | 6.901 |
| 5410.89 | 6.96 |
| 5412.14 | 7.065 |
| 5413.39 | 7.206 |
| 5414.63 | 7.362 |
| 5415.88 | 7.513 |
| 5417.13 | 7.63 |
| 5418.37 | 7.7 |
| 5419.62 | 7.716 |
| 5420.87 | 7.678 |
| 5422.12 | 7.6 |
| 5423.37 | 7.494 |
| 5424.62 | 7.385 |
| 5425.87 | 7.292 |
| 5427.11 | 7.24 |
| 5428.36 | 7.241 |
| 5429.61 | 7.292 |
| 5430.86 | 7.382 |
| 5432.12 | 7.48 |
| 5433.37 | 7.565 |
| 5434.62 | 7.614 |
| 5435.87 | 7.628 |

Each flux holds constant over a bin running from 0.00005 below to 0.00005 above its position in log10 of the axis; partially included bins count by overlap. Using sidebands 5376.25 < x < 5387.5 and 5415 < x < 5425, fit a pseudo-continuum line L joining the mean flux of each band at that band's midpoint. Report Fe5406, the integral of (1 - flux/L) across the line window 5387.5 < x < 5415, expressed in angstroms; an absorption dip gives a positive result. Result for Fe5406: 1.61 angstroms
